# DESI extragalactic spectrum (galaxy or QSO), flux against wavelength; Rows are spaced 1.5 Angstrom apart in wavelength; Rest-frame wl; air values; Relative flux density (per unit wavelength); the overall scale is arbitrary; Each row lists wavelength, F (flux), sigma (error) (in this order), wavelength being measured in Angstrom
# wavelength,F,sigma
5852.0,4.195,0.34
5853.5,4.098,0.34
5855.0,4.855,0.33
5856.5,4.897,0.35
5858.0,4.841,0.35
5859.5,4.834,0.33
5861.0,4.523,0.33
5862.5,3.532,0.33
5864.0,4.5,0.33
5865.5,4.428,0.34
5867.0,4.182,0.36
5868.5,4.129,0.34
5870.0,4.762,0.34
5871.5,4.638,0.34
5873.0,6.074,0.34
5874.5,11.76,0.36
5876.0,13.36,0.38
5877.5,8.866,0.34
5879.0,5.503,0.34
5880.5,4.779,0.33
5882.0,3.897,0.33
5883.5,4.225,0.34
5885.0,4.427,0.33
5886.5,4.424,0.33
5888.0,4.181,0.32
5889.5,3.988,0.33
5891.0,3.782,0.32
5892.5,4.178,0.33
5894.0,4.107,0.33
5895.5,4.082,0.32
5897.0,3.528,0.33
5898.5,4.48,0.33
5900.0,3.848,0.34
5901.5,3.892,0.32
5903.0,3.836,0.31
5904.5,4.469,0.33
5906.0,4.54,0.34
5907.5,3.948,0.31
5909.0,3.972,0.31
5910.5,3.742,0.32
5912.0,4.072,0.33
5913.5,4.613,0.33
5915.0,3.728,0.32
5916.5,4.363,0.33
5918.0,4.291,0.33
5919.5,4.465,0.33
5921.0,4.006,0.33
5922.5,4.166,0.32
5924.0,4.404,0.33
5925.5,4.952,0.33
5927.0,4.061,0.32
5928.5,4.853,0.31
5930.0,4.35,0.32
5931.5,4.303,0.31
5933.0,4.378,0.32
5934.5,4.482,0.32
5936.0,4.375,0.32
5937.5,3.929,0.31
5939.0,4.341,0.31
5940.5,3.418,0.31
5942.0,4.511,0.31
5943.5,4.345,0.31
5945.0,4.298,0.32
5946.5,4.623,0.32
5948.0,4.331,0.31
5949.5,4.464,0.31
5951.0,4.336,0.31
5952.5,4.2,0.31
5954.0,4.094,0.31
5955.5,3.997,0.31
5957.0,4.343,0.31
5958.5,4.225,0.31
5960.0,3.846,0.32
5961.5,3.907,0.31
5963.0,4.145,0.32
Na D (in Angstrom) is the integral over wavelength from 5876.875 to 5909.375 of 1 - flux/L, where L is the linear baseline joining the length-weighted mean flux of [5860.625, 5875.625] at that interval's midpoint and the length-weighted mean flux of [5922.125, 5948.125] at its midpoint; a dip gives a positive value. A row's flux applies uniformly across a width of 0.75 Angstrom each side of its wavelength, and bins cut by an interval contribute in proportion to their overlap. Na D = 4.3 Angstrom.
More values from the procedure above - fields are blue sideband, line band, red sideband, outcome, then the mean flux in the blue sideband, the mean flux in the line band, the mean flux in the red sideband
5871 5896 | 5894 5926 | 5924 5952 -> 5.5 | 5.69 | 4.15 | 4.35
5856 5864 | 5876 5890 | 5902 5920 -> -3.3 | 4.51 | 5.39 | 4.16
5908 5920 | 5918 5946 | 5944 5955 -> -0.5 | 4.14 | 4.32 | 4.33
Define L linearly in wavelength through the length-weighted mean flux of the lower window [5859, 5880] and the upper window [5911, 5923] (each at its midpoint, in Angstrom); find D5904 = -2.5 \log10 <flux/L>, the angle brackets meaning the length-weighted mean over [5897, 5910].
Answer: 0.16 mag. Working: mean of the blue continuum 6.08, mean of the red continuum 4.2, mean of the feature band 4.08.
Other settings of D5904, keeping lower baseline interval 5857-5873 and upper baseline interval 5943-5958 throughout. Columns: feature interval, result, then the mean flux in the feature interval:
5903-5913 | 0.075 mag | 4.11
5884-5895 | 0.076 mag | 4.16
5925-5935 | -0.029 mag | 4.47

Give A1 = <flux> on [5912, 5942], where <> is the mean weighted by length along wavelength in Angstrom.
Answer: 4.29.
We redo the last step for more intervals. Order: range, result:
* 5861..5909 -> 4.96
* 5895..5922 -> 4.1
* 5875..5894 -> 5.5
